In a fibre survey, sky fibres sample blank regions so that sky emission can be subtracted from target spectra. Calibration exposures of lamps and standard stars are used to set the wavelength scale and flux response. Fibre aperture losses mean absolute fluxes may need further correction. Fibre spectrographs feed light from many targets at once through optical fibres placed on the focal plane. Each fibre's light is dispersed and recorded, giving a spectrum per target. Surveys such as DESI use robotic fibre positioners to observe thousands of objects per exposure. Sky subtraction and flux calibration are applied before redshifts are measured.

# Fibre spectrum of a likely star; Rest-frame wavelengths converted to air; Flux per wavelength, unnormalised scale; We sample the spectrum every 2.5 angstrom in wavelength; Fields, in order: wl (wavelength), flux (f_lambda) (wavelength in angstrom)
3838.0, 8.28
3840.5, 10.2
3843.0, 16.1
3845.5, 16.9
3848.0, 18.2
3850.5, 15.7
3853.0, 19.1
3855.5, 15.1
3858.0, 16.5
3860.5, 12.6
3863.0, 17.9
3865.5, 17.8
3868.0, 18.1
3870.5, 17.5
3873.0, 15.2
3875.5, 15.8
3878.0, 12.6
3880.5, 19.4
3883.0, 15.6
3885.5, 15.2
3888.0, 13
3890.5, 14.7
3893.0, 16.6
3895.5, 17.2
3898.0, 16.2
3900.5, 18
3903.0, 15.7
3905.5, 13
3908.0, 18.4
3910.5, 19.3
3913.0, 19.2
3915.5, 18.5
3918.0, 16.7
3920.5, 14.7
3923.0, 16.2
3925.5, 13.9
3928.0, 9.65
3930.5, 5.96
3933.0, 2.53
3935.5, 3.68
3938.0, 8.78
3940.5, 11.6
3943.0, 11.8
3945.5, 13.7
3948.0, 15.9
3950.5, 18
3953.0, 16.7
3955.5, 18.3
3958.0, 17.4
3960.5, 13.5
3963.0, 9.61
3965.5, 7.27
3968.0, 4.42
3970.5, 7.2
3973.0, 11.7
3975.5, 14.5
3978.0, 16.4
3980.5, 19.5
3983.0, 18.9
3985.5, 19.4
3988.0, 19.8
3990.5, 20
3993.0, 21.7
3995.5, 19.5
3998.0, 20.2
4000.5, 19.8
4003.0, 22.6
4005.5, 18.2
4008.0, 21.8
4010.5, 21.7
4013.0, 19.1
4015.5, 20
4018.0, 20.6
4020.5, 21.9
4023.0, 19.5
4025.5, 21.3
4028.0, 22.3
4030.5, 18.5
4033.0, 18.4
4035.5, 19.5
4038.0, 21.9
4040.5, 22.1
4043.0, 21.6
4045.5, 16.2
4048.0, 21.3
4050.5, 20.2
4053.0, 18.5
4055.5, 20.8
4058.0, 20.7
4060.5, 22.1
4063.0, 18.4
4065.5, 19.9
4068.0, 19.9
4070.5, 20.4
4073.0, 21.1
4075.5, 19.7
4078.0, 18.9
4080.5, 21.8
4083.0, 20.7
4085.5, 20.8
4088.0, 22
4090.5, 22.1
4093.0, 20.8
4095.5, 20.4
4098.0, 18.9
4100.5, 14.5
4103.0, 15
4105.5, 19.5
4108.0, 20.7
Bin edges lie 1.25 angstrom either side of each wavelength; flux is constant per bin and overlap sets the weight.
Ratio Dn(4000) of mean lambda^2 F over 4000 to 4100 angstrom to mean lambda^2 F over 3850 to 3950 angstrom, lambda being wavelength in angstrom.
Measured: 1.49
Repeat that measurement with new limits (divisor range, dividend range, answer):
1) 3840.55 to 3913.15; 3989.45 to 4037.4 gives 1.34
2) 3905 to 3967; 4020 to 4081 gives 1.61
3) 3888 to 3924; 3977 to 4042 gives 1.28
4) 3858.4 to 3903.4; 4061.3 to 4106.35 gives 1.36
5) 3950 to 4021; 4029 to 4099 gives 1.23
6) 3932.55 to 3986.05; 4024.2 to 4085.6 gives 1.66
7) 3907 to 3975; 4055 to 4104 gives 1.68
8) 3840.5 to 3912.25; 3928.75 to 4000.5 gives 0.90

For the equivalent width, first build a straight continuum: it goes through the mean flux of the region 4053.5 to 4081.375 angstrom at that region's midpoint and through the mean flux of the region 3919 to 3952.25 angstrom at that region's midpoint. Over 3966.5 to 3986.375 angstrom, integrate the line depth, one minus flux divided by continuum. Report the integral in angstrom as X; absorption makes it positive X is 0.6 angstrom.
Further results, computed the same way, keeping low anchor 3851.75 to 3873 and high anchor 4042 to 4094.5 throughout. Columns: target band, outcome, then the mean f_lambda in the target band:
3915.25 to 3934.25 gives 6.2 angstrom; 11.9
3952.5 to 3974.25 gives 8.1 angstrom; 11.6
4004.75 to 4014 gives -0.5 angstrom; 20.3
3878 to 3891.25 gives 1.4 angstrom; 15.3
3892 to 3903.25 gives 0.3 angstrom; 16.8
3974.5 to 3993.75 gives 0.1 angstrom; 18.8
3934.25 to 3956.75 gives 6.3 angstrom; 13.2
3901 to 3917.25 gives 0.2 angstrom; 17.4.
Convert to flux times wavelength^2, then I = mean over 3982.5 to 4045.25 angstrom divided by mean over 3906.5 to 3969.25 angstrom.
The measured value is 1.63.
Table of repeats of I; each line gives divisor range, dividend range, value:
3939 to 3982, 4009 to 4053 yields 1.57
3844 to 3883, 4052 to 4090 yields 1.37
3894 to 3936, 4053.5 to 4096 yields 1.57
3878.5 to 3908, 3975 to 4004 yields 1.29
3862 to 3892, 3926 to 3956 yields 0.73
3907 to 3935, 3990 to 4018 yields 1.55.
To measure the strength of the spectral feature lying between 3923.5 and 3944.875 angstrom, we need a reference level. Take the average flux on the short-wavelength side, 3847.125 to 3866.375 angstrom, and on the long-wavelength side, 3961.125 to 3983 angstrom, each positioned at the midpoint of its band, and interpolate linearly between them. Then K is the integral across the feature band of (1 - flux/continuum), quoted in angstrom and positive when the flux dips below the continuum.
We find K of 7.1 angstrom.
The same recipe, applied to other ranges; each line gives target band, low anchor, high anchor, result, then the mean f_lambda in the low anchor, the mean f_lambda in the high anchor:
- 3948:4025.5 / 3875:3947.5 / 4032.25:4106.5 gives -1.8 angstrom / 14.1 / 19.9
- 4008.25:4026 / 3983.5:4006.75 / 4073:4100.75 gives -0.4 angstrom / 20.1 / 20.3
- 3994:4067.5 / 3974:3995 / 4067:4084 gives -2.8 angstrom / 18.7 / 20.4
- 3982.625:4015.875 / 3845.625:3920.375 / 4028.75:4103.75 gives -2.7 angstrom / 16.5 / 20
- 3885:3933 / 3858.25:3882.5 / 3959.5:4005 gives 3.4 angstrom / 16.3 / 15.9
